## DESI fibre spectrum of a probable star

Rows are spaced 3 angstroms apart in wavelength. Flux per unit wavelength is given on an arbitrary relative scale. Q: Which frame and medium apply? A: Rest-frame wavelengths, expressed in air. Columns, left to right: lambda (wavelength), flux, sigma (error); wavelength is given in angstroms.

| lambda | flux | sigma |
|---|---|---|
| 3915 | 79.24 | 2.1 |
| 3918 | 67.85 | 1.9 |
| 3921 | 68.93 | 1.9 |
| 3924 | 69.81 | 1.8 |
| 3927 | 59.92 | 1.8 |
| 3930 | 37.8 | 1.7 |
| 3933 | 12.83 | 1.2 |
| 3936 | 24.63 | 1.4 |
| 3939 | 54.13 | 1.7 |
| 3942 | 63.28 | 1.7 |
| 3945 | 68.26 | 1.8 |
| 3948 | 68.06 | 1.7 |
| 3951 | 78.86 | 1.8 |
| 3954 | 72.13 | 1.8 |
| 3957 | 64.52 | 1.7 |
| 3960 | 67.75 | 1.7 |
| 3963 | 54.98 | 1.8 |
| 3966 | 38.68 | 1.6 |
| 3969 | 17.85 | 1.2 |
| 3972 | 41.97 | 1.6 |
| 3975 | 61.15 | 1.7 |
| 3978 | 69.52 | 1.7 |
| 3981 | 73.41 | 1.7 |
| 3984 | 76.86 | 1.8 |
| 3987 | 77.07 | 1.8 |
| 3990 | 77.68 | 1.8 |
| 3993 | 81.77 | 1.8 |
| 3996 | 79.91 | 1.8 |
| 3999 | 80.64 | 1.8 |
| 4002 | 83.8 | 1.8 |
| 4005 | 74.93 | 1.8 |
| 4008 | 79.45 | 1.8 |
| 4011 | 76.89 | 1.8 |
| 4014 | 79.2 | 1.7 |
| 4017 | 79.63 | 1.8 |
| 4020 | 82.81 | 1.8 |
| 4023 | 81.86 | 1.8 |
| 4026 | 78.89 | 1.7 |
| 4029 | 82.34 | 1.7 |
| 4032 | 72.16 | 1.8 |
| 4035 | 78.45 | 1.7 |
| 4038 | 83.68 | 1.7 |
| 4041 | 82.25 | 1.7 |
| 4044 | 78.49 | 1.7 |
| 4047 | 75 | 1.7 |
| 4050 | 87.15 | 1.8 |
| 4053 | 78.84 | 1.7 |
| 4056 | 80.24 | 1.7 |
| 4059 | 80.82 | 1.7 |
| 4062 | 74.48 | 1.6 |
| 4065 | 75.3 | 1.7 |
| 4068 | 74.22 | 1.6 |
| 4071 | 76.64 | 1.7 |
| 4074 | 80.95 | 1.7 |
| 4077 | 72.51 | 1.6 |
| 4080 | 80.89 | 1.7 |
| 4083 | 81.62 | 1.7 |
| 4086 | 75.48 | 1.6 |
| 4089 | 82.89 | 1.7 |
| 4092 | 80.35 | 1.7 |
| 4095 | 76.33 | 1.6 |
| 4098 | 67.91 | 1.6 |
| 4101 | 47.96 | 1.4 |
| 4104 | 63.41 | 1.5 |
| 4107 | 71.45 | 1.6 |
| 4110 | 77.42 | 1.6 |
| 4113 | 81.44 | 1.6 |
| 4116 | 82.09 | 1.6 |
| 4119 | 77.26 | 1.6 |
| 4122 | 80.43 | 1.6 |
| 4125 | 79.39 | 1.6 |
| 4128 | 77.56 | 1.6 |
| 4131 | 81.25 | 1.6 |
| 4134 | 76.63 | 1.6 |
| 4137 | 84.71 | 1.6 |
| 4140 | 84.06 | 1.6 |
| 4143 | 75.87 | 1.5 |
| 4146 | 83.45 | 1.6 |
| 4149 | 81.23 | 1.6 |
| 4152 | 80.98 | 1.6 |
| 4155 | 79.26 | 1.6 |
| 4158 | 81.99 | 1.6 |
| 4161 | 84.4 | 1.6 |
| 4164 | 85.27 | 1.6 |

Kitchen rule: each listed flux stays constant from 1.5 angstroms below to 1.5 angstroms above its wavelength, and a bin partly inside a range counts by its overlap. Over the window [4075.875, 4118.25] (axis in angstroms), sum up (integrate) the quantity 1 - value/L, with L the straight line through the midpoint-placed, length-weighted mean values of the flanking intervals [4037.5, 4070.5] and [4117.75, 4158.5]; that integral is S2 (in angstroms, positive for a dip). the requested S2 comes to 2.7 angstroms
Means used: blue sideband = 78.9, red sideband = 80.3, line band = 74.5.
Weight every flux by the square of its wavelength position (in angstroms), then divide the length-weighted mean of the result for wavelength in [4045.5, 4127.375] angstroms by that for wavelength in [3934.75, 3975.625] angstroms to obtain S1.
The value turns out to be 1.5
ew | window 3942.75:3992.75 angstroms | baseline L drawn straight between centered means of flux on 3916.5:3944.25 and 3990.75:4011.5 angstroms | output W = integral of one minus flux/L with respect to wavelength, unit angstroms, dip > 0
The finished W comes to 1.9 angstroms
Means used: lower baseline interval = 51.5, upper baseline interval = 79.7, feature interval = 63.5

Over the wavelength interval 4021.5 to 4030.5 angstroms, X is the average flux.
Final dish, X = 81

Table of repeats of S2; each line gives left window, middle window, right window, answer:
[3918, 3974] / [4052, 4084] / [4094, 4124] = -4.6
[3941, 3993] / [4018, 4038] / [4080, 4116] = -3.3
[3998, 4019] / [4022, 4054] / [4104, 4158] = -0.3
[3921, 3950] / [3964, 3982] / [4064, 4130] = 2.5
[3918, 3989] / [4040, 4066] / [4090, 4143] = -3.9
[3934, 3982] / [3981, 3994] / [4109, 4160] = -3.6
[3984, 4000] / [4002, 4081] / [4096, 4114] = -4.9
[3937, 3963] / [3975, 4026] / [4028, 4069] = -3.9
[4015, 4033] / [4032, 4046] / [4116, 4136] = 0.0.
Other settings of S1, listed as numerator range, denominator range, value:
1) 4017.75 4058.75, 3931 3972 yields 1.60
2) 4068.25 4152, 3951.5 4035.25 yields 1.15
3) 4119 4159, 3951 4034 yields 1.22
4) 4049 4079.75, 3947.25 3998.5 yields 1.25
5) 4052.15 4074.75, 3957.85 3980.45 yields 1.57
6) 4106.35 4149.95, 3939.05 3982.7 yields 1.45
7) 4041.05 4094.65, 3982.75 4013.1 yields 1.03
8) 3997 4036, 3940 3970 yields 1.36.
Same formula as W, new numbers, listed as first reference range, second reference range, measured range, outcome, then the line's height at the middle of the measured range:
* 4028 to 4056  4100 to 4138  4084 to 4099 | 0.0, 77.2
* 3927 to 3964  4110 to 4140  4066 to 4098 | -1.4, 74.3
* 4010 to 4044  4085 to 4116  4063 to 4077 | -0.1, 75.8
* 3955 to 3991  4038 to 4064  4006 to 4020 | -1.8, 70.2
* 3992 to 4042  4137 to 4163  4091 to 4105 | 2.4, 81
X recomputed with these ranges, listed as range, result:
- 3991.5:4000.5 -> 80.8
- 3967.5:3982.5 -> 52.8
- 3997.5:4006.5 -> 79.8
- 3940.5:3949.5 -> 66.5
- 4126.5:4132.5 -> 79.4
